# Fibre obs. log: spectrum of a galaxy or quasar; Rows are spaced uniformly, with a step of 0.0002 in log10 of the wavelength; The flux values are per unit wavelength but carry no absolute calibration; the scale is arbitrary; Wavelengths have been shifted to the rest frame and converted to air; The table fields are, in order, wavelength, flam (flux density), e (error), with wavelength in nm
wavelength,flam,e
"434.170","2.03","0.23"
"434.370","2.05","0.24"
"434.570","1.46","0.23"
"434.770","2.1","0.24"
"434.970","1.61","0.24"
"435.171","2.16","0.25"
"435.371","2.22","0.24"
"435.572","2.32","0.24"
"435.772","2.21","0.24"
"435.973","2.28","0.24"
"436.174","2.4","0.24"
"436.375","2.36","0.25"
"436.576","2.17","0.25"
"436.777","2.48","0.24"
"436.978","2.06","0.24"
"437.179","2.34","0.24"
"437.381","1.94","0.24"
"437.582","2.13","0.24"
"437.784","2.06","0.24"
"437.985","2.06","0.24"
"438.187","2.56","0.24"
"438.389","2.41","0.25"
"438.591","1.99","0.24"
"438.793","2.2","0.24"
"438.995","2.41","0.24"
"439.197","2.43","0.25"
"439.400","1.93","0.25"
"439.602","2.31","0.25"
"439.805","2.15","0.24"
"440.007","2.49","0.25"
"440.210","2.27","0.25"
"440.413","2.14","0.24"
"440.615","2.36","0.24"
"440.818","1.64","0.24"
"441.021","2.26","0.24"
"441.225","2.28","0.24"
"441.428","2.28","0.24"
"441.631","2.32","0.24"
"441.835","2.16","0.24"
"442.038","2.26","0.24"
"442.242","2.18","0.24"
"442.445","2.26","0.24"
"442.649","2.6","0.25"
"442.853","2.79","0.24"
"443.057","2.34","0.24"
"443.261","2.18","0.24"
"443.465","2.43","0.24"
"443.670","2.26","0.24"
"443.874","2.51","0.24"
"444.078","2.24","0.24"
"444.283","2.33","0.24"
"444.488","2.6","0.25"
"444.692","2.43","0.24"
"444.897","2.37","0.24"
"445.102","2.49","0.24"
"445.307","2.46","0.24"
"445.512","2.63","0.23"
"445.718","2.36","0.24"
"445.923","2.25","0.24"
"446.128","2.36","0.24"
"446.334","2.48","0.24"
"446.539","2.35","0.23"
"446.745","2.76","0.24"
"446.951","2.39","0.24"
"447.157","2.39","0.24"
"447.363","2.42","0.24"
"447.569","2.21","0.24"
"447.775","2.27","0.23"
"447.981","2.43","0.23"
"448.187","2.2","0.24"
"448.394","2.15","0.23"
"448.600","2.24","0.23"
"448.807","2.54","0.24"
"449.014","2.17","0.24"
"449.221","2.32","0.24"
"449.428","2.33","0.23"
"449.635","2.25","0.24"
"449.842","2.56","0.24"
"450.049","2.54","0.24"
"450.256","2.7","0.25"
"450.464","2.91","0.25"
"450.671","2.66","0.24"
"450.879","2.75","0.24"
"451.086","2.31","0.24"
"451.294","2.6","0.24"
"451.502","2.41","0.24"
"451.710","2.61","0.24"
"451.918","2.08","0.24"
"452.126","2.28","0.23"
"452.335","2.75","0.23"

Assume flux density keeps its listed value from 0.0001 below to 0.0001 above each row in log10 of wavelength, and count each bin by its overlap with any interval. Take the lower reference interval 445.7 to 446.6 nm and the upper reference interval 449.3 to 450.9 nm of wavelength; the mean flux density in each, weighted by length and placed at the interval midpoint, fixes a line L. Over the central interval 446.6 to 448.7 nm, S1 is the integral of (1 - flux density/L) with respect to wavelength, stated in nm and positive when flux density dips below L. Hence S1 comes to 0.08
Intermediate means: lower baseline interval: 2.36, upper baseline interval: 2.58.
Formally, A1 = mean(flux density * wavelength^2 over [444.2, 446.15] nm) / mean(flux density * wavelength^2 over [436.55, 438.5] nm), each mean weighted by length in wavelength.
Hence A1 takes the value 1.1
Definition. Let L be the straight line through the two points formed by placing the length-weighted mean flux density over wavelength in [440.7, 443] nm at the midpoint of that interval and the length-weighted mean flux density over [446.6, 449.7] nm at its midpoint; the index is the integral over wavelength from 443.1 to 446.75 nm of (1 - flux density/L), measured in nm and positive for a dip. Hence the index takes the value -0.156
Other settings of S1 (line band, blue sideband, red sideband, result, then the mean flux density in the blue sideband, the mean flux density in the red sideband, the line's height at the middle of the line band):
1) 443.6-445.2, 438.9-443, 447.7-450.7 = -0.05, 2.28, 2.41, 2.33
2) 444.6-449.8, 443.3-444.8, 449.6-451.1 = 0.27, 2.39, 2.62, 2.5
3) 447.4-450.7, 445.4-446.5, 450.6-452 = 0.08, 2.41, 2.49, 2.46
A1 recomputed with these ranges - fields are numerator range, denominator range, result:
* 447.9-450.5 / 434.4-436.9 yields 1.19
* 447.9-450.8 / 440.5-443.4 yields 1.10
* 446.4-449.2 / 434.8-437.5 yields 1.13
